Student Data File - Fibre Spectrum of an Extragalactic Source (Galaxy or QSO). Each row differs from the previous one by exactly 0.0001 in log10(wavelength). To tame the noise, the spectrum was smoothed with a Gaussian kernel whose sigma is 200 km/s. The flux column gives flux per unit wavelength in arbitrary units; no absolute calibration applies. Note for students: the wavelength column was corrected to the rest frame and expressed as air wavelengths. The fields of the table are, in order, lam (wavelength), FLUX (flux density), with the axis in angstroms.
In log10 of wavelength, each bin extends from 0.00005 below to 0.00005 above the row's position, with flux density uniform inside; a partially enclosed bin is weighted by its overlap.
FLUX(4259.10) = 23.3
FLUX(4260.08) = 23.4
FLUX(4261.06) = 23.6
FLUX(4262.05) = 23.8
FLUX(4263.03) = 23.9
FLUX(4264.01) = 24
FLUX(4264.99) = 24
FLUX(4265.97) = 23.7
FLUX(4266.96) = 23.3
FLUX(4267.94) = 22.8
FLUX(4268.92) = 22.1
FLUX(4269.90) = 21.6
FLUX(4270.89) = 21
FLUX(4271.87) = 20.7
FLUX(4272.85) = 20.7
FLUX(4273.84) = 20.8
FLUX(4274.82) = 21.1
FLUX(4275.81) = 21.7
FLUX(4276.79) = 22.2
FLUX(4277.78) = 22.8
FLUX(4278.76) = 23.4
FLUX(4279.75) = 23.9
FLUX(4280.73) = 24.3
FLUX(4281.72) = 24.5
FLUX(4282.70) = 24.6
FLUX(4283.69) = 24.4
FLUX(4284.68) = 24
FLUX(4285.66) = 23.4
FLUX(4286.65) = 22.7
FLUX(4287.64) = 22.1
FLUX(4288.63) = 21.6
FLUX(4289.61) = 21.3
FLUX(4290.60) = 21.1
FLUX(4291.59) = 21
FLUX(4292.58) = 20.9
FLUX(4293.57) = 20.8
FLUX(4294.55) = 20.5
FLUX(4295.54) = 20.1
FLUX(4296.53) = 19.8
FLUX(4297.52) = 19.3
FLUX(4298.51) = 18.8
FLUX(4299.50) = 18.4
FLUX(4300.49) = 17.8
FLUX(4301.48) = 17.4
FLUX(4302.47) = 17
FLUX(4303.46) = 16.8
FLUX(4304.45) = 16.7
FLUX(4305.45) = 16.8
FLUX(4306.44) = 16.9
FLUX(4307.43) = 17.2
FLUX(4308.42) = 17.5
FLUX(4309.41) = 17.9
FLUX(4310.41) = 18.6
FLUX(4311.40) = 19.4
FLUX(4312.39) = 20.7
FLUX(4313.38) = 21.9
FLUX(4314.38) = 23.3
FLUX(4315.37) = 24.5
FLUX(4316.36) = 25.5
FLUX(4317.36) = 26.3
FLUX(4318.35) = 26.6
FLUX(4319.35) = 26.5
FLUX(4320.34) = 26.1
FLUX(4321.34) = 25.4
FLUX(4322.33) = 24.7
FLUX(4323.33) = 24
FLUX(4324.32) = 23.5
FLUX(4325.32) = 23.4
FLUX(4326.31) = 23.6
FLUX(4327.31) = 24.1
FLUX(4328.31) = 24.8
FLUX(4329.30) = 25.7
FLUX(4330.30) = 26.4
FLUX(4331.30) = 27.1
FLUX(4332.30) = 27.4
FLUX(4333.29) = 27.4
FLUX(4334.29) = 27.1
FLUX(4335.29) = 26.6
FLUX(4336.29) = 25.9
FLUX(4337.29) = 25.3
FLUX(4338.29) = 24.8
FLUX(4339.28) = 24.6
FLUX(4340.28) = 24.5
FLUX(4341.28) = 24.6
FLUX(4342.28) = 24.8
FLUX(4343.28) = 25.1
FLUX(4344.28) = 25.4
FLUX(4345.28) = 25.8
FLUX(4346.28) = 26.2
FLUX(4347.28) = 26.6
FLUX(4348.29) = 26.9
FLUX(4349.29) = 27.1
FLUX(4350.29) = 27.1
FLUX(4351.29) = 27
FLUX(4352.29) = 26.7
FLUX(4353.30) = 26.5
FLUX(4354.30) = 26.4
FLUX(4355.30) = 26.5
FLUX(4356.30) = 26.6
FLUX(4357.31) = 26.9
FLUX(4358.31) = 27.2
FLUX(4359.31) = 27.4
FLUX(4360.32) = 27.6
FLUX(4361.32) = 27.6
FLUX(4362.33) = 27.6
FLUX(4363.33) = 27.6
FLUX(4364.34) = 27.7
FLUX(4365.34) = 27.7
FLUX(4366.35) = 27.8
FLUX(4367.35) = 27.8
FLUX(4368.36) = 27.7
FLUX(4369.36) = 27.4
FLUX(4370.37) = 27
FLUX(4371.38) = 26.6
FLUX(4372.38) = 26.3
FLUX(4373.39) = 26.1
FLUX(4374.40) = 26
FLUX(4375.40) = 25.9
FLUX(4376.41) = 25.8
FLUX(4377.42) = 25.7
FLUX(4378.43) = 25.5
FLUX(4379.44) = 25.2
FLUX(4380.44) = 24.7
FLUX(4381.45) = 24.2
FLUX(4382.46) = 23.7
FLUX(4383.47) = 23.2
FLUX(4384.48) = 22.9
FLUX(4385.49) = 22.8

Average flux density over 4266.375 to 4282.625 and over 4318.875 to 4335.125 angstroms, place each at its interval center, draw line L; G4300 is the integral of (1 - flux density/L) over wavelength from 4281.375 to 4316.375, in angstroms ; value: 5.1 angstroms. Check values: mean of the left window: 22.4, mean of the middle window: 20.3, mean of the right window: 25.5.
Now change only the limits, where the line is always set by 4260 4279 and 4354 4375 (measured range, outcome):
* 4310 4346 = 0.81 angstroms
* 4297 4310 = 3.53 angstroms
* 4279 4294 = 0.38 angstroms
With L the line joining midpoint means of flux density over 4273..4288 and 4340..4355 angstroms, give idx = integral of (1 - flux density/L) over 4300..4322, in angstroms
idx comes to 3.3 angstroms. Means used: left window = 23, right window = 26.1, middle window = 20.8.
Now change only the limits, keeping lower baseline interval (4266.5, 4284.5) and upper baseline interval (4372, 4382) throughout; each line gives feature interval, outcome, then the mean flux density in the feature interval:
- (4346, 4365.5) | -1.7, 27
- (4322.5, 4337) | -0.8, 25.5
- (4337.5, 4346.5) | -0.2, 25.1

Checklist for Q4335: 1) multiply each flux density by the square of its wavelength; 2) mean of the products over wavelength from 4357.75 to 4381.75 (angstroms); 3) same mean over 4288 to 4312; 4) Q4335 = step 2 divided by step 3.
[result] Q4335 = 1.46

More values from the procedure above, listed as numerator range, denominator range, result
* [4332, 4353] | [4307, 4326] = 1.15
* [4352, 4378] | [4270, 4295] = 1.26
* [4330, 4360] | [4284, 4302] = 1.30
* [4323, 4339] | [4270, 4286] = 1.15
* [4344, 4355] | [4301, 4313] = 1.52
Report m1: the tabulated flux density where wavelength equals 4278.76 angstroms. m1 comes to 23.4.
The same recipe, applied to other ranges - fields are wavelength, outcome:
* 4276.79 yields 22.2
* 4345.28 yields 25.8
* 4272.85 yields 20.7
